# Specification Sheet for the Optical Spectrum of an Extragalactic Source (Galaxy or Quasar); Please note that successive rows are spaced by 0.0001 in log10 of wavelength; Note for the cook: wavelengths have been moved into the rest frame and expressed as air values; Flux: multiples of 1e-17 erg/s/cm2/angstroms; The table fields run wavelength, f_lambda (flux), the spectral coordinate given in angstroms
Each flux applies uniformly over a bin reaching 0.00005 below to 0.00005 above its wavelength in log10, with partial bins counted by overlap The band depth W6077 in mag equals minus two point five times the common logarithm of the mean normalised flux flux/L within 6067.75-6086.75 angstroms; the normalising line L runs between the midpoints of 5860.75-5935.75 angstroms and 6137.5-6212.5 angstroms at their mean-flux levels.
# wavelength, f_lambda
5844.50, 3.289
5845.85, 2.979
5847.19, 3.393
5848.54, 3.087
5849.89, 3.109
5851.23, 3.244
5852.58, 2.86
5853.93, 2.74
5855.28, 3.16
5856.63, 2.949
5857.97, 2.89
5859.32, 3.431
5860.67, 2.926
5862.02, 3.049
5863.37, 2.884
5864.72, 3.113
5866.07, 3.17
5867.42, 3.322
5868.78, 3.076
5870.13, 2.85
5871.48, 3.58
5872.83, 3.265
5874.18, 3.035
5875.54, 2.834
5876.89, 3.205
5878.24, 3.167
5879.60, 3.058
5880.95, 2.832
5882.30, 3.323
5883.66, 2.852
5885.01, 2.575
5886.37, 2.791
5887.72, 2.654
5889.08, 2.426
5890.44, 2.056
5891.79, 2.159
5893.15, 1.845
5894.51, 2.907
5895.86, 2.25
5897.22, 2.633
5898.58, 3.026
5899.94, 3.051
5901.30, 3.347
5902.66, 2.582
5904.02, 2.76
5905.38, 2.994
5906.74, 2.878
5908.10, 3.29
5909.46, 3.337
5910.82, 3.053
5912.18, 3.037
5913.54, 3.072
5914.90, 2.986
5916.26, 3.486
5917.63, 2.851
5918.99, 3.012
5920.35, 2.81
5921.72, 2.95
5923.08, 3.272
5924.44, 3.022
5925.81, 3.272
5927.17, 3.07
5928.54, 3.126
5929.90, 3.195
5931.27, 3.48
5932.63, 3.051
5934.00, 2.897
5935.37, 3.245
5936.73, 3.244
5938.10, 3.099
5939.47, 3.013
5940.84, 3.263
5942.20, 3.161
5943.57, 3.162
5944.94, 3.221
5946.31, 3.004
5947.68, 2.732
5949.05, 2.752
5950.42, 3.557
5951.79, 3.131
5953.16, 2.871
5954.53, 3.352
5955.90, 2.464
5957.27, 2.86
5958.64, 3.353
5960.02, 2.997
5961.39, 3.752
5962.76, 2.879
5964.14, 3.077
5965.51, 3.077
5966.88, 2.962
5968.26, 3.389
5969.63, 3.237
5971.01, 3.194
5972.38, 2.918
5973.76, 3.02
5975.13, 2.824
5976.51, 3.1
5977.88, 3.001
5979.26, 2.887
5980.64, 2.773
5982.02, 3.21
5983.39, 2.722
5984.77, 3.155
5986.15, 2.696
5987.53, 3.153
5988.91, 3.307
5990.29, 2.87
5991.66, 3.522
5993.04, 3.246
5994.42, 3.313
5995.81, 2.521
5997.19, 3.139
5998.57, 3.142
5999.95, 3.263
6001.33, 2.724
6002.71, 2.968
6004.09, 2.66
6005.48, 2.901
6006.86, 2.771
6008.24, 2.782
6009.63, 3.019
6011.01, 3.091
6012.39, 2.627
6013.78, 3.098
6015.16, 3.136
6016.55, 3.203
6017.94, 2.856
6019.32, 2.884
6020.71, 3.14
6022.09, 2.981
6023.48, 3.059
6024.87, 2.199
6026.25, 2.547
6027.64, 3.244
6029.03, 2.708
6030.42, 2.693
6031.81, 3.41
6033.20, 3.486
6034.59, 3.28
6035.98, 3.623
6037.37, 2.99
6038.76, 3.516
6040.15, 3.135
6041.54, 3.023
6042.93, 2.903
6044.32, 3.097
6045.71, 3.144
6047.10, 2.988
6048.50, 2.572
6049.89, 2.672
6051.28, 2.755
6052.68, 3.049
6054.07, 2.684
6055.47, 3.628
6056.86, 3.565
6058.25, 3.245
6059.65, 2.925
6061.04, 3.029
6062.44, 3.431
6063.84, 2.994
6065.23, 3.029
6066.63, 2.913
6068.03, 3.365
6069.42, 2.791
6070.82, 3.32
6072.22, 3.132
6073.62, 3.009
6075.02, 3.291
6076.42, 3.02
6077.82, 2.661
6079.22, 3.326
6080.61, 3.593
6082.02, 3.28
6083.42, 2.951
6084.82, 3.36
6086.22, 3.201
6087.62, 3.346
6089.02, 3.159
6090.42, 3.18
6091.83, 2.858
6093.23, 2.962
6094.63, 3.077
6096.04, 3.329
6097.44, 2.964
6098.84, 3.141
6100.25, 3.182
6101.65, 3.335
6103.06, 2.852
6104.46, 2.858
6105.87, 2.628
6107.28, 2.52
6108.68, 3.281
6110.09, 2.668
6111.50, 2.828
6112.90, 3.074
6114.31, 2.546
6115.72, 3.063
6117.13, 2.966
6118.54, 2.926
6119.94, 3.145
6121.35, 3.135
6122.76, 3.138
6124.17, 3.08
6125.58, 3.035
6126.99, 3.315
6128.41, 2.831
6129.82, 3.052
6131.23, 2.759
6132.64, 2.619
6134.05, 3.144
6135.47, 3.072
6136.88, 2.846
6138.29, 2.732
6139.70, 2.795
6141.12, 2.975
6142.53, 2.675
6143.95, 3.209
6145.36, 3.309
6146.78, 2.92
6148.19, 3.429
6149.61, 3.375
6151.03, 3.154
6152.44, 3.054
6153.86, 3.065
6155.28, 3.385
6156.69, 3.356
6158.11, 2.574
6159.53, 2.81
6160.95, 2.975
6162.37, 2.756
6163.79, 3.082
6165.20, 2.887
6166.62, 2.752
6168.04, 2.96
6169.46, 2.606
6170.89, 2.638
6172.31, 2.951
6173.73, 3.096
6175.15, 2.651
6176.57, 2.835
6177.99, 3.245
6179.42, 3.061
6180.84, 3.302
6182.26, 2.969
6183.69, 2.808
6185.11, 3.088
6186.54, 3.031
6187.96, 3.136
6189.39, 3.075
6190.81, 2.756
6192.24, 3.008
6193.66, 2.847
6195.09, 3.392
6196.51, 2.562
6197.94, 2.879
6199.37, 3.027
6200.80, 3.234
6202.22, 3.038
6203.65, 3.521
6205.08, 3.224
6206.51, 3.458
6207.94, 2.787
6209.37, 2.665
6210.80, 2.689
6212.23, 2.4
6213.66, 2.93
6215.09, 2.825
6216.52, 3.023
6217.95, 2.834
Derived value -0.06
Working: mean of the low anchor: 2.96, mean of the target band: 3.16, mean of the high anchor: 2.99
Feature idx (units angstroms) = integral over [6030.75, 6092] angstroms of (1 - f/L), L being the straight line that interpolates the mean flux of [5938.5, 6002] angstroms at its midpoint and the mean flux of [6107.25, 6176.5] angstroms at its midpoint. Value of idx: -2.47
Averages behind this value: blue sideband 3.06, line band 3.13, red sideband 2.97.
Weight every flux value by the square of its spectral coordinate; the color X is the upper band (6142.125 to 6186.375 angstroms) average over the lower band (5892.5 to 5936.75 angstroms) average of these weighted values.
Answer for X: 1.1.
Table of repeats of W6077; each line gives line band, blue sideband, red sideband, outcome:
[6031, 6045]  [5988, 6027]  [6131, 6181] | -0.097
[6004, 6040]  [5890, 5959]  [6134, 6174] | -0.007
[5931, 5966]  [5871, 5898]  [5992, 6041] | -0.077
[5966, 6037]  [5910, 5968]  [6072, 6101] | 0.037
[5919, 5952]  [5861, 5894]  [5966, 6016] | -0.059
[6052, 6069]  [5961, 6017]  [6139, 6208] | -0.045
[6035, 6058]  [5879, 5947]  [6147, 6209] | -0.037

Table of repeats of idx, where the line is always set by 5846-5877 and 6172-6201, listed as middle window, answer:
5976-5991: 0.3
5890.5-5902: 1.7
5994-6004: 0.2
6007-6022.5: 0.4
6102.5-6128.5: 0.6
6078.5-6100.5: -1.2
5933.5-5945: -0.3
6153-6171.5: 0.5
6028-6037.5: -0.4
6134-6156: -0.5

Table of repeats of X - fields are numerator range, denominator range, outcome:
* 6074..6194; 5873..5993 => 1.07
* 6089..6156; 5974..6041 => 1.04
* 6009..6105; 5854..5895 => 1.12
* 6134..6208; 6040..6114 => 1.01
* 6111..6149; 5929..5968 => 1.02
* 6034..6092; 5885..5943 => 1.12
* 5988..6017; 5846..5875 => 1.02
